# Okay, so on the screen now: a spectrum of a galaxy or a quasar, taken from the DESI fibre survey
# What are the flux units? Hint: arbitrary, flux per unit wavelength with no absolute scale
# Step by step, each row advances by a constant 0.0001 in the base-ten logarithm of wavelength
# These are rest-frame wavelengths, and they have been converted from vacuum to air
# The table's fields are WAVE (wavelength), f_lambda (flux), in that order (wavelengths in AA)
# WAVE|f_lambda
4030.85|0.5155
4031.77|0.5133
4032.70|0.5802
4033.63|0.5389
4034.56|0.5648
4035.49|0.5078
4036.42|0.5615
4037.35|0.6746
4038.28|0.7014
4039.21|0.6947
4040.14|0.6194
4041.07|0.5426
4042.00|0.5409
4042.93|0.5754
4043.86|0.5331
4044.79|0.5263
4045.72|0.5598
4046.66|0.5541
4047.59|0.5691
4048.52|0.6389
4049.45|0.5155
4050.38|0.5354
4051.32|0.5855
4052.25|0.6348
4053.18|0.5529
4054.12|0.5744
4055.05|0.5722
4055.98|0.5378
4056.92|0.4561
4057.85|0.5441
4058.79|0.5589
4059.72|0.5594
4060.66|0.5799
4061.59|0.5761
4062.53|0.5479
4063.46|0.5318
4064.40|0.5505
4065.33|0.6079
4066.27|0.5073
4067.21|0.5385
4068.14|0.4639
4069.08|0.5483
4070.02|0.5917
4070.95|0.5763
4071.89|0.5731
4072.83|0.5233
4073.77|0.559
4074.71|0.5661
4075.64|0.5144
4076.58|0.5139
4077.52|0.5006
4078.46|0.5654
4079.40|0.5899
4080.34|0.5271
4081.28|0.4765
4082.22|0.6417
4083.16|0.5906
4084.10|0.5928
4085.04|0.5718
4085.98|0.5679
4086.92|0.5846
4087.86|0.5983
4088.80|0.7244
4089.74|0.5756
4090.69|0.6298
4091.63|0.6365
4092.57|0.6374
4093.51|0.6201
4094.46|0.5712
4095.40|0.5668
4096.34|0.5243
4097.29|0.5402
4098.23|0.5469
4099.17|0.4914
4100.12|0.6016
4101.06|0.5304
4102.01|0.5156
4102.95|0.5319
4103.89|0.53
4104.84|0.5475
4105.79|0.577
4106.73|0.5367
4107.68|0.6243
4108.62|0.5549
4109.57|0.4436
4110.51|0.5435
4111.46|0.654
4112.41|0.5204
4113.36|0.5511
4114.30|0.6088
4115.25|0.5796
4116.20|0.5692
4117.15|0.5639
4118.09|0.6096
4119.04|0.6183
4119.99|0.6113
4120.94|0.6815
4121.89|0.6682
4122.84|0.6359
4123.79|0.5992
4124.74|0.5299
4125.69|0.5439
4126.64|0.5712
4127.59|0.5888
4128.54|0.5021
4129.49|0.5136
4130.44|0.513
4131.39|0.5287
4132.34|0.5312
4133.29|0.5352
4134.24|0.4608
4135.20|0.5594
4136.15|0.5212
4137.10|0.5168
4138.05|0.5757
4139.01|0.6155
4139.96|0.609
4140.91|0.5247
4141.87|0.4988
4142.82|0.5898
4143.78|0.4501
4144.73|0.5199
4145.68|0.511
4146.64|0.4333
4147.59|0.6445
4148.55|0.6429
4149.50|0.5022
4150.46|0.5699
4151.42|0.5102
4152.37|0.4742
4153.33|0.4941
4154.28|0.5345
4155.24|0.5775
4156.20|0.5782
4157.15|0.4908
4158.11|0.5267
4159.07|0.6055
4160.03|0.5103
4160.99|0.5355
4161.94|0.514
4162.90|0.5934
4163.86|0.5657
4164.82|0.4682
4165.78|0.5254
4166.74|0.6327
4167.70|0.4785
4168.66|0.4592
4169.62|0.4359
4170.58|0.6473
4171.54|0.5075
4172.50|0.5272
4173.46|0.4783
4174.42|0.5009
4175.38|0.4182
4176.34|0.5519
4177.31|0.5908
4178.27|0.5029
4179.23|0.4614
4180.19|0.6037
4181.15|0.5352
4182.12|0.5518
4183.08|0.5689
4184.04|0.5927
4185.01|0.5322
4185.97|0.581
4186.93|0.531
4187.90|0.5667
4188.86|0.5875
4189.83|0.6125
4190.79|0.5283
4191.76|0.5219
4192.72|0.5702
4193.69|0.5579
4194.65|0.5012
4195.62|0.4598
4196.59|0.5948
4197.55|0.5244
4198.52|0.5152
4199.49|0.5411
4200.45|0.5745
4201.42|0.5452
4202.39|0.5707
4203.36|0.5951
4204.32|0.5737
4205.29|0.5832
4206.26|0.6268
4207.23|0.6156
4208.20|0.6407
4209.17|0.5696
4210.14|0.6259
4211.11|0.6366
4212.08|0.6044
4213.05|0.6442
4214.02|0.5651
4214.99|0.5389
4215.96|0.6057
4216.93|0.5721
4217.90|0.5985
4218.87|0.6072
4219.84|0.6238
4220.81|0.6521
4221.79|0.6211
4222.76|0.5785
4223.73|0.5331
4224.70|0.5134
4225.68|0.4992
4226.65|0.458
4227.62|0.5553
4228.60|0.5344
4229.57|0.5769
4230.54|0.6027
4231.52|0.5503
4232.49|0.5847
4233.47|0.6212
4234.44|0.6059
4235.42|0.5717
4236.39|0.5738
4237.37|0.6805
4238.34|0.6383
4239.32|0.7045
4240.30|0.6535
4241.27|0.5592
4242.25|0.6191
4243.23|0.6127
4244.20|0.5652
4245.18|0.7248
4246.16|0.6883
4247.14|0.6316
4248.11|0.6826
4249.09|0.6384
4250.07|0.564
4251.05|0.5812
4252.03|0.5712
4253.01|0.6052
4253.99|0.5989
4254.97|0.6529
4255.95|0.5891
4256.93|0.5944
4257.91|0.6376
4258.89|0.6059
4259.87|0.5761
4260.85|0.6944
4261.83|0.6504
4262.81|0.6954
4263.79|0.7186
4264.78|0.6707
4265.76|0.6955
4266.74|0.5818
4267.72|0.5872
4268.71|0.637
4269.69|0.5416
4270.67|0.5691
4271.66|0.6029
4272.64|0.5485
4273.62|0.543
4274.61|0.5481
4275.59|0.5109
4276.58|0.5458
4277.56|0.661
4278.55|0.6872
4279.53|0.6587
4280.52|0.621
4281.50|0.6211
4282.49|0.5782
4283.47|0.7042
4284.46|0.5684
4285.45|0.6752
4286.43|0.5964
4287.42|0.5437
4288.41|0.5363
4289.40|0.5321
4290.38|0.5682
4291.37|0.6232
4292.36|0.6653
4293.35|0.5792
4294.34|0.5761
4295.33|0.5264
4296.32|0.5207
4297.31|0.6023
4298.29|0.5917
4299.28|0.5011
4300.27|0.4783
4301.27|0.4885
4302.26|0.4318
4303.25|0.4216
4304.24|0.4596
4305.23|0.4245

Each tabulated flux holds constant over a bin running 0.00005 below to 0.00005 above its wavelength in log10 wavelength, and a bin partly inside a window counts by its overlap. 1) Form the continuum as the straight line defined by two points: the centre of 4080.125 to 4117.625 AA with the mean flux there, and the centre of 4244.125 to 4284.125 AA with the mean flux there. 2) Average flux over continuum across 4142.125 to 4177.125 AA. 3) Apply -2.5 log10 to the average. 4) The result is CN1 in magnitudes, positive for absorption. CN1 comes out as 0.12 mag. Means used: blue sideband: 0.57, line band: 0.528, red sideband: 0.619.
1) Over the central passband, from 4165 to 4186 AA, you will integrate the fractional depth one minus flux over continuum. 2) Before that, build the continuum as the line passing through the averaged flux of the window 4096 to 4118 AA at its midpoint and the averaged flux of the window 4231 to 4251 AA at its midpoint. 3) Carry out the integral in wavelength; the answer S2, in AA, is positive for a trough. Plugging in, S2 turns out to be 2.1 AA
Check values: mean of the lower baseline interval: 0.553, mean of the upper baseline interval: 0.622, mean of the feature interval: 0.529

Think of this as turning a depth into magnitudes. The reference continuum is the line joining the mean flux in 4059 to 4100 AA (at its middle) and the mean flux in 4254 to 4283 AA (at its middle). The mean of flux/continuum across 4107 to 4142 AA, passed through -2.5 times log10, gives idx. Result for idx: 0.02 mag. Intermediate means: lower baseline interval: 0.565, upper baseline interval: 0.615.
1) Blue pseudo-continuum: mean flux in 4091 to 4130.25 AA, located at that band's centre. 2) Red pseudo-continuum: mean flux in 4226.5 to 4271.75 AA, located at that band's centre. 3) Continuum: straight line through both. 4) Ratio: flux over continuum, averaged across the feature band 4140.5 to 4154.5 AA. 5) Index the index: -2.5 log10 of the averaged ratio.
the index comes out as 0.11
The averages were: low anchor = 0.57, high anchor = 0.615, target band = 0.527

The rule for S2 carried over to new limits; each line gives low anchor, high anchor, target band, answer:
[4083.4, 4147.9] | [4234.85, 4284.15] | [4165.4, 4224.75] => 3.5 AA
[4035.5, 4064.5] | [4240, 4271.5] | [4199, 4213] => 0.4 AA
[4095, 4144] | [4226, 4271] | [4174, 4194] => 1.4 AA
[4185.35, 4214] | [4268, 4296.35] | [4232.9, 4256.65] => -1.6 AA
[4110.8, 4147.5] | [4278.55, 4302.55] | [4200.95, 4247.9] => -2.2 AA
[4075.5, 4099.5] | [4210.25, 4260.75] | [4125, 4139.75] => 1.1 AA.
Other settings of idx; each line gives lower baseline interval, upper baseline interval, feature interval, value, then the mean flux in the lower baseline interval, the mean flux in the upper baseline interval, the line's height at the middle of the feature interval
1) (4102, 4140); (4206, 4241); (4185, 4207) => 0.05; 0.563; 0.594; 0.585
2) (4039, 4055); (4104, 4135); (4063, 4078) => 0.06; 0.572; 0.566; 0.57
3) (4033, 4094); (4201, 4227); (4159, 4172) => 0.10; 0.57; 0.586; 0.581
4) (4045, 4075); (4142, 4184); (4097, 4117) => -0.02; 0.556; 0.531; 0.544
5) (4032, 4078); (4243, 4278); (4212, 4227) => 0.05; 0.56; 0.614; 0.604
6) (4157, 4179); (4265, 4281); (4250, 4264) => -0.06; 0.524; 0.597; 0.586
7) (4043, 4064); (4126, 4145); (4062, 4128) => -0.04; 0.557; 0.537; 0.547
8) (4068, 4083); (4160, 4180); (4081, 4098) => -0.09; 0.548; 0.521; 0.544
